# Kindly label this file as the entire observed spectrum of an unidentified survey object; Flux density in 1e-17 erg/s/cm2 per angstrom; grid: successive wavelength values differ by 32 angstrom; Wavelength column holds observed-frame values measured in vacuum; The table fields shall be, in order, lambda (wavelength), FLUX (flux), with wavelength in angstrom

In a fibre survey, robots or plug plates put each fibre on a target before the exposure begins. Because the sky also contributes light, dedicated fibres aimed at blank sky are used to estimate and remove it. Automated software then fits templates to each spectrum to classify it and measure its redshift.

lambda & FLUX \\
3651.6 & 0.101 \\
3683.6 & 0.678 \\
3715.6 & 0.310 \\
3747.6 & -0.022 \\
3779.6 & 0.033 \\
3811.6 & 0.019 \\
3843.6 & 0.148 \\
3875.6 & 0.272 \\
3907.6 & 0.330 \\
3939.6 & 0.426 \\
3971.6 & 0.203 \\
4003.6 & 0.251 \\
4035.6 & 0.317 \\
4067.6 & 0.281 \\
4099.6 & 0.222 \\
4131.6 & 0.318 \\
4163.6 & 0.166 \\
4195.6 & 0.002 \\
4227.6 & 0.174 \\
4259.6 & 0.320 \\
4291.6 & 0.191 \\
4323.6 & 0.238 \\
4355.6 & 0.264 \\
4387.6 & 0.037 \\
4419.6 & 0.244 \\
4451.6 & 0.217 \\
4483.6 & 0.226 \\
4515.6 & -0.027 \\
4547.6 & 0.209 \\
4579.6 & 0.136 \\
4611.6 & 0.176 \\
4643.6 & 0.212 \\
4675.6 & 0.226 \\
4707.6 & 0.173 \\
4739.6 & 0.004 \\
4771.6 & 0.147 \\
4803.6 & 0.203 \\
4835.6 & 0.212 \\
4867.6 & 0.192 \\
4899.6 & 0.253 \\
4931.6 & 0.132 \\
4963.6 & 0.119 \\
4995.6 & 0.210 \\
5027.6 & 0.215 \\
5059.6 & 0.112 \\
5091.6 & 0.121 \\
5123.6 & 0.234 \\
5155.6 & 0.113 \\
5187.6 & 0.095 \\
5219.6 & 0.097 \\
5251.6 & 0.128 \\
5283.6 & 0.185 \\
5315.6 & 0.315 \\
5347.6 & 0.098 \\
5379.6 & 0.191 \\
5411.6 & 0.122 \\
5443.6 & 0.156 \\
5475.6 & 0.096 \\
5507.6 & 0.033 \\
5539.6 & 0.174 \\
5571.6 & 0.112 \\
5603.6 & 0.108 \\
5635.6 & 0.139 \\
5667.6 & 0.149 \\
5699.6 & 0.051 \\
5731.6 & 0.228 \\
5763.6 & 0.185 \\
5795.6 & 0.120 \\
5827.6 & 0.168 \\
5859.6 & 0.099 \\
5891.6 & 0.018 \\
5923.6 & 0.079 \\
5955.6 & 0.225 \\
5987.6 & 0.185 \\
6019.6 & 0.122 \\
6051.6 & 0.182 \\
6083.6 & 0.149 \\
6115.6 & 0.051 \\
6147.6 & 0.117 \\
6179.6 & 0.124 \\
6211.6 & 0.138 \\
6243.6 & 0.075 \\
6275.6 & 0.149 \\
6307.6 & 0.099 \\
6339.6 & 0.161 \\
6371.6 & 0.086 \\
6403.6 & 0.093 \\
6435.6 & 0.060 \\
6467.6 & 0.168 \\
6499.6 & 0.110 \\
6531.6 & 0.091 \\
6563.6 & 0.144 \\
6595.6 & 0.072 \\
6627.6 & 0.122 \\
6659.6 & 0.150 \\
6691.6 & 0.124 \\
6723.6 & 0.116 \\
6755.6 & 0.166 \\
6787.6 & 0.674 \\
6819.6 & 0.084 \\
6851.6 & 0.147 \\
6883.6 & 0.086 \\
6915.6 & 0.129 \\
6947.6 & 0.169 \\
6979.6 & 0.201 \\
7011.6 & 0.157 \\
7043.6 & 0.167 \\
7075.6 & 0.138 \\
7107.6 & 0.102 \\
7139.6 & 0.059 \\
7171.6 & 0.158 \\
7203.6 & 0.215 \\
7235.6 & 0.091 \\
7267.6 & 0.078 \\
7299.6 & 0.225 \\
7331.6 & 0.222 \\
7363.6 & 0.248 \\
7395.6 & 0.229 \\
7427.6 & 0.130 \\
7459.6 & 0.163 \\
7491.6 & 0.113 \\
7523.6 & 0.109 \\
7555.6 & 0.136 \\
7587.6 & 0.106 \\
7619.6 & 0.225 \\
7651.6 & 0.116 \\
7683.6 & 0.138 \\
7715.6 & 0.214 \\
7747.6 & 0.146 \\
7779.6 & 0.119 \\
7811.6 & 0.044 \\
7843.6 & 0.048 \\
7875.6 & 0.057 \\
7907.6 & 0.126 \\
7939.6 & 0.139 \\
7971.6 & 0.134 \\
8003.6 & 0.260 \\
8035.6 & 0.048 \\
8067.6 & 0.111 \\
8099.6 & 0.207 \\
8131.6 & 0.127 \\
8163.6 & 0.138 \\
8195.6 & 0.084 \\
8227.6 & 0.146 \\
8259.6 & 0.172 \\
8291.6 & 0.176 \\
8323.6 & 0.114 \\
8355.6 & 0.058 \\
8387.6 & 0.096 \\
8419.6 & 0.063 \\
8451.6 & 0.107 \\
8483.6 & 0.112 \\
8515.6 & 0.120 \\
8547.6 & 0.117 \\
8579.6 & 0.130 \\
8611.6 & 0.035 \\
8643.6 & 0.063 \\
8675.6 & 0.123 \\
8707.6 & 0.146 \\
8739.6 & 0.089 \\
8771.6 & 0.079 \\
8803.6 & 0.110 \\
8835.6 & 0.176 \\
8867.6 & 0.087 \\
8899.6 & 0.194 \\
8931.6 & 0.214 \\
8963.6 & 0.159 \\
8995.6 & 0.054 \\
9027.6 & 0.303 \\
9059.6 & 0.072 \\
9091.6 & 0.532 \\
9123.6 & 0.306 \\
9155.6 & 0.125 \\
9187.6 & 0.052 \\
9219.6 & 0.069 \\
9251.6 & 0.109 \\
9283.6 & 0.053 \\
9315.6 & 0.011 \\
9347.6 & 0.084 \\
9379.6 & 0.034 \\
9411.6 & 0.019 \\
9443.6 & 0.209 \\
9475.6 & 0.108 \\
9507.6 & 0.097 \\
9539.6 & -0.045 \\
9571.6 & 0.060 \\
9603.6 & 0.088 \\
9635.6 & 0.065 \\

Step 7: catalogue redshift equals 0.818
